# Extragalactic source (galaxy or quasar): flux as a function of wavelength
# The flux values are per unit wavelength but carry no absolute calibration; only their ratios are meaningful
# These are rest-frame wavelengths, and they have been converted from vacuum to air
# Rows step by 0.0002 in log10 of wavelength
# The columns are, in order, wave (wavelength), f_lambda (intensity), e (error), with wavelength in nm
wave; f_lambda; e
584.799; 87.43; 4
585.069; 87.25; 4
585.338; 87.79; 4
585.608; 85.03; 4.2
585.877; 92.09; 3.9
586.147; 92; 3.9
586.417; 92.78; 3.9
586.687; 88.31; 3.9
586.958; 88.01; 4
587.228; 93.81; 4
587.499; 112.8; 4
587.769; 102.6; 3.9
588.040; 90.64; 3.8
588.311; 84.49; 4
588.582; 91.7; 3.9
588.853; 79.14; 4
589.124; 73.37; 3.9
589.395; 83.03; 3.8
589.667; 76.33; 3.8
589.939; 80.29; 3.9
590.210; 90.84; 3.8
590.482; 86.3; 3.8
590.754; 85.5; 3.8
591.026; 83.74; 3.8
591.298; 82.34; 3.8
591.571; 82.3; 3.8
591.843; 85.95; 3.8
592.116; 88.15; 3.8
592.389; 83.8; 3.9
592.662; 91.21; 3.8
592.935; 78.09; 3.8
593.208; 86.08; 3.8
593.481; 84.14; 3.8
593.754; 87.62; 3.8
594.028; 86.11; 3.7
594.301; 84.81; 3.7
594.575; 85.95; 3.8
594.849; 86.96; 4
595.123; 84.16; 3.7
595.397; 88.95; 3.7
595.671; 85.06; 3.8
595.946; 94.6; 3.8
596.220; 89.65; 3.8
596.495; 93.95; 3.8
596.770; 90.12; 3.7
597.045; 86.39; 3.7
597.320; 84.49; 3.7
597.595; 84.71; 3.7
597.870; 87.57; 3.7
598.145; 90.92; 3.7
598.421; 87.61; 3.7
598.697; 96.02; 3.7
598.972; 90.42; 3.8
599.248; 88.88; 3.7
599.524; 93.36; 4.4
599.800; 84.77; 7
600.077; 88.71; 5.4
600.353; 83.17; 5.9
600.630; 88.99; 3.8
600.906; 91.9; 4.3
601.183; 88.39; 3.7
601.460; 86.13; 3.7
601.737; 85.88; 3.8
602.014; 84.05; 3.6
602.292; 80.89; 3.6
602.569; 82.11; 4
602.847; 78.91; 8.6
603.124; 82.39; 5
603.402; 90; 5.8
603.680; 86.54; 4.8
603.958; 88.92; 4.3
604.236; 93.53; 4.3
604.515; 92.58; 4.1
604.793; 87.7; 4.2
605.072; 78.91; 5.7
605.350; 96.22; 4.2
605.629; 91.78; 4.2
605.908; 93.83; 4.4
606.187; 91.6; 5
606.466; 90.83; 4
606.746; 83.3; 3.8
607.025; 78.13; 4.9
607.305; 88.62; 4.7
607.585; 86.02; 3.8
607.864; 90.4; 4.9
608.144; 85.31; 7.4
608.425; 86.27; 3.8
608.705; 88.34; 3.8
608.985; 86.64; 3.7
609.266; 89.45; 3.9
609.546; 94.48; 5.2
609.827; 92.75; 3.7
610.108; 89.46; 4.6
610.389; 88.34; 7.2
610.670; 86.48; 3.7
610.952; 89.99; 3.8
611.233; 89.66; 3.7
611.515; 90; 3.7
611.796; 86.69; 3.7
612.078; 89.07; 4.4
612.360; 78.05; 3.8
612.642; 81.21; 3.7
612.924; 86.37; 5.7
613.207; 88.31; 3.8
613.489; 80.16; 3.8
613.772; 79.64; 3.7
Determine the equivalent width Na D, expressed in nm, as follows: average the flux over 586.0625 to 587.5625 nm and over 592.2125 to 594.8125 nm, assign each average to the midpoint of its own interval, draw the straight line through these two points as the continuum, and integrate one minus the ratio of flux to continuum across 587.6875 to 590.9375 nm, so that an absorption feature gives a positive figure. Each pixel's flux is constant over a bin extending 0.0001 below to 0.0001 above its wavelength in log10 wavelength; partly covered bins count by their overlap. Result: 0.202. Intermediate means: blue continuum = 93.8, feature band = 85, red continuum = 85.4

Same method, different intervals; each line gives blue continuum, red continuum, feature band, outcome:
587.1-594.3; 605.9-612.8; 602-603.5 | 0.077 nm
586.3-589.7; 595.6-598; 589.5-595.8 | 0.281 nm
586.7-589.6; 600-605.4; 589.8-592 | 0.107 nm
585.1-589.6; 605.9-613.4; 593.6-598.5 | 0.059 nm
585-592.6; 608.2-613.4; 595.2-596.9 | -0.050 nm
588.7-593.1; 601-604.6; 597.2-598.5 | -0.033 nm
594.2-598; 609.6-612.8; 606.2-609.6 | 0.013 nm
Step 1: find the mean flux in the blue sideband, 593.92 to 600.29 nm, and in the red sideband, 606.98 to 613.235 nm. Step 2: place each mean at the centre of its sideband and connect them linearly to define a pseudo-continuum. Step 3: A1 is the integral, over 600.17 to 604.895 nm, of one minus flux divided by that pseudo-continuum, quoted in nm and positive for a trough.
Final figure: 0.08 nm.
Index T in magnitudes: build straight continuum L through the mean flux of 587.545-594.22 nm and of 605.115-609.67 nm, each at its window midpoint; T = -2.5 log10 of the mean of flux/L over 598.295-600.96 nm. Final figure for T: -0.03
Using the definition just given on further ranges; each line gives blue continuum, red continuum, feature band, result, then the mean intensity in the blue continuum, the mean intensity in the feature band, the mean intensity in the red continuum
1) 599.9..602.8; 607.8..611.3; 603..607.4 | -0.01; 85.8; 88.4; 89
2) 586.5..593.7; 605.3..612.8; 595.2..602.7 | -0.01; 86.7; 88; 88.2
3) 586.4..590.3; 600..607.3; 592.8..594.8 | 0.04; 88.4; 84.8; 87.1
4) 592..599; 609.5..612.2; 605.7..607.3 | 0.01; 87.6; 87.8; 89.5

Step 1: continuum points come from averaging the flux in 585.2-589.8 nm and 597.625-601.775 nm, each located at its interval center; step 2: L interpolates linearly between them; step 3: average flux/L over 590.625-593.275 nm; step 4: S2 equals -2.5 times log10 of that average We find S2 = 0.05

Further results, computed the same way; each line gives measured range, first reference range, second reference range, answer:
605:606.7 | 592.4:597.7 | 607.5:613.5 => -0.04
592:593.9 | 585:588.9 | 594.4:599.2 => 0.05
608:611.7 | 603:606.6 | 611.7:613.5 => -0.03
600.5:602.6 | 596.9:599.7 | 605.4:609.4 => 0.03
